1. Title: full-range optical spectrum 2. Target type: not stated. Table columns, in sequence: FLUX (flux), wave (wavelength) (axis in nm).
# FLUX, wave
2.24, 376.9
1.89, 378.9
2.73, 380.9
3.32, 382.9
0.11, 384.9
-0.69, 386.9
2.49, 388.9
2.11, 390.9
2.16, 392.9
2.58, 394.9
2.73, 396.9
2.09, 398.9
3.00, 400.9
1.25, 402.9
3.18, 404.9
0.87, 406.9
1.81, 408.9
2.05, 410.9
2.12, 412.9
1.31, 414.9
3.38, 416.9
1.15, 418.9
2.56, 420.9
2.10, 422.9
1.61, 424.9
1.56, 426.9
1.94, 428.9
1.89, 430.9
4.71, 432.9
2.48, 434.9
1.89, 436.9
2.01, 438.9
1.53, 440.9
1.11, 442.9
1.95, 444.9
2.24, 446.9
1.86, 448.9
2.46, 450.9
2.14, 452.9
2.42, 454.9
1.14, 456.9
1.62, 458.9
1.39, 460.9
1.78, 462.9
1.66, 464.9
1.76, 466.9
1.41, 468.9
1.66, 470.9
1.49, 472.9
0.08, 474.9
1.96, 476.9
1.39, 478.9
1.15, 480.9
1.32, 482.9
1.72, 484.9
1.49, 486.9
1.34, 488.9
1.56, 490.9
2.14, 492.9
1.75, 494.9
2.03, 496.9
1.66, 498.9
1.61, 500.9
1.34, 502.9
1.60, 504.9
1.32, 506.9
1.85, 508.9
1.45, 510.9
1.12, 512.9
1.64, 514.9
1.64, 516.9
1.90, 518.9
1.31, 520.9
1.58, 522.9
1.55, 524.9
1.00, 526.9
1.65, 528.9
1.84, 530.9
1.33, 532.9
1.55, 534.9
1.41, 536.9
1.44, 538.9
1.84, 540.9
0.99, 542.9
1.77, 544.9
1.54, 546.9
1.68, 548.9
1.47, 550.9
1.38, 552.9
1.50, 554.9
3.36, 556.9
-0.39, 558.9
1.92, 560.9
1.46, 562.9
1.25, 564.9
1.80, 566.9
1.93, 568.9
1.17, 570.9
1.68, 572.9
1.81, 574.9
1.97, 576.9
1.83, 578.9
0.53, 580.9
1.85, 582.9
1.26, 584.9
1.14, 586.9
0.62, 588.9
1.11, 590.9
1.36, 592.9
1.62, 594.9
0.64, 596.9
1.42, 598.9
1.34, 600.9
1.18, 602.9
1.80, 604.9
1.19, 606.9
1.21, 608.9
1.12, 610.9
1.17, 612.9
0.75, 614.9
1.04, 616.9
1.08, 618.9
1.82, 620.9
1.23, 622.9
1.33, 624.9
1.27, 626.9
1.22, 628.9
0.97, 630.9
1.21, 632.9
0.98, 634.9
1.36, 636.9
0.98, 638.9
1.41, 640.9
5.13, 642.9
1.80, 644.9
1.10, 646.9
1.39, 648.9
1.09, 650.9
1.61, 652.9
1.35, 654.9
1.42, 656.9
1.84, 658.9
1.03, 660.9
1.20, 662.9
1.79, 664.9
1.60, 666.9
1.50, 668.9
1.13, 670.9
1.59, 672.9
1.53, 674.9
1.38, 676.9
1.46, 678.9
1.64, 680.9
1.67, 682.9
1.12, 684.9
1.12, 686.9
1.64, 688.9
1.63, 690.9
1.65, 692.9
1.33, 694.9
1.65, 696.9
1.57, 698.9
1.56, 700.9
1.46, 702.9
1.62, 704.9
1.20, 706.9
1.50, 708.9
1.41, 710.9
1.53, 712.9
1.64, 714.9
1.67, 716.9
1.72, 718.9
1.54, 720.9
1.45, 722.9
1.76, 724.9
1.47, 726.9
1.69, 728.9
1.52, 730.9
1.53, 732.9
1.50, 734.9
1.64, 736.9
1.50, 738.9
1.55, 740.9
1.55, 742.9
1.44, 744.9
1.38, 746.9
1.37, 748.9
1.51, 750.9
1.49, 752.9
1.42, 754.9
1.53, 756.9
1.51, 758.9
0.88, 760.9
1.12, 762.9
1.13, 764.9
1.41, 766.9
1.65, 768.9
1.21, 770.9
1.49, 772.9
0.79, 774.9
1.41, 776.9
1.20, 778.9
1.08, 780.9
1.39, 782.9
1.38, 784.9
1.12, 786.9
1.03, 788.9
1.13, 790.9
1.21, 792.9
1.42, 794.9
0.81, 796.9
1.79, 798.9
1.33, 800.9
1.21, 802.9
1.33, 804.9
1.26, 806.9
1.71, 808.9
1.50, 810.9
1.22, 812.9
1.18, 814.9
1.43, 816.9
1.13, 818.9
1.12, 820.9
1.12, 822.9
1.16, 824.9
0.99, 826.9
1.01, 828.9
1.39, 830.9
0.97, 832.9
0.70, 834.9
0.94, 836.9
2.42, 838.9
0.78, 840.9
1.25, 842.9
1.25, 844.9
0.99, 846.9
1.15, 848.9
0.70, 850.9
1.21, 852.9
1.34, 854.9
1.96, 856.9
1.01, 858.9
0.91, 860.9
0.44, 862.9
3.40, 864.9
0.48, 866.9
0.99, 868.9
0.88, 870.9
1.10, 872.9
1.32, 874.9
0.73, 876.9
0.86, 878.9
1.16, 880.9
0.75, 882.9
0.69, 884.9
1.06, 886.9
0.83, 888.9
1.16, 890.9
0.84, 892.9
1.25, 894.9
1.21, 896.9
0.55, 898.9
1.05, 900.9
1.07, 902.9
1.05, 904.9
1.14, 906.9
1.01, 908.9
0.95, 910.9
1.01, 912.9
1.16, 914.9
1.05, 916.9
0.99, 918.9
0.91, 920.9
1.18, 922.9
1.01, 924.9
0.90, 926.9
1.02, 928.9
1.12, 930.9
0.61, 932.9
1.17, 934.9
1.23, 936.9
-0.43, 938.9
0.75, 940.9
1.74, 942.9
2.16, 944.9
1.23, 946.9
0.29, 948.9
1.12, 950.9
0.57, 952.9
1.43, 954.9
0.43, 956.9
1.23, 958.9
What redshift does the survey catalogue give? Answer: 0.726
